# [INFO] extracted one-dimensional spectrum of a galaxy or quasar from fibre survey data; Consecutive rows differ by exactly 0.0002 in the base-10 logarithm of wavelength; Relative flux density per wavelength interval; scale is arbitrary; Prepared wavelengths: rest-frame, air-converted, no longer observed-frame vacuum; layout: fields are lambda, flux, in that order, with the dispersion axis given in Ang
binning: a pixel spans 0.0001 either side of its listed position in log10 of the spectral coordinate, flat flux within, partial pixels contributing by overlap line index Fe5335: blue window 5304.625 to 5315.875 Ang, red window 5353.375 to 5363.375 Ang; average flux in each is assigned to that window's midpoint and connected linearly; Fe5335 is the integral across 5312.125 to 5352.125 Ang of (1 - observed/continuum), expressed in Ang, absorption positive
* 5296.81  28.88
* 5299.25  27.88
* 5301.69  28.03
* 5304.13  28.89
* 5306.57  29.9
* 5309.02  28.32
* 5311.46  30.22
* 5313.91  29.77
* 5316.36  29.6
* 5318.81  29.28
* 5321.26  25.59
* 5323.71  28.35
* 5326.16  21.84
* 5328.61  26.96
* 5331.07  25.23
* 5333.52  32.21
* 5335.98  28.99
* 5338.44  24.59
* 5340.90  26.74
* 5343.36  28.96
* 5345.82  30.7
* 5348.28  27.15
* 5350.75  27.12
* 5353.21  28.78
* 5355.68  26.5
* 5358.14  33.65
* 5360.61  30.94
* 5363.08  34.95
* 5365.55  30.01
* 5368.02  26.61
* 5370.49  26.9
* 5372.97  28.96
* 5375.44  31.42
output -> 3.2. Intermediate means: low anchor 29.5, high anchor 30.9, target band 27.7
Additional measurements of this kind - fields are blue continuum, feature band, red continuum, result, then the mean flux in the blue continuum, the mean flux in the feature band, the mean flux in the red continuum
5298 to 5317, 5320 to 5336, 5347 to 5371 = 1.26 Ang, 29.1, 26.9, 29.3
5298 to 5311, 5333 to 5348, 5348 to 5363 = 0.46 Ang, 28.7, 28.4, 29.6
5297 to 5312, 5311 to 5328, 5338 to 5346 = 0.42 Ang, 28.8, 27.7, 27.7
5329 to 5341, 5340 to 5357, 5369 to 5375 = -0.12 Ang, 27.6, 28.1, 28.3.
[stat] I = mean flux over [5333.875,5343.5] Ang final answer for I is 27.6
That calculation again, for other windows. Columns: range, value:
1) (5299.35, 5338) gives 28.1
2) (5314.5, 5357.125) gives 27.6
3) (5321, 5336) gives 27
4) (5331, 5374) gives 28.9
